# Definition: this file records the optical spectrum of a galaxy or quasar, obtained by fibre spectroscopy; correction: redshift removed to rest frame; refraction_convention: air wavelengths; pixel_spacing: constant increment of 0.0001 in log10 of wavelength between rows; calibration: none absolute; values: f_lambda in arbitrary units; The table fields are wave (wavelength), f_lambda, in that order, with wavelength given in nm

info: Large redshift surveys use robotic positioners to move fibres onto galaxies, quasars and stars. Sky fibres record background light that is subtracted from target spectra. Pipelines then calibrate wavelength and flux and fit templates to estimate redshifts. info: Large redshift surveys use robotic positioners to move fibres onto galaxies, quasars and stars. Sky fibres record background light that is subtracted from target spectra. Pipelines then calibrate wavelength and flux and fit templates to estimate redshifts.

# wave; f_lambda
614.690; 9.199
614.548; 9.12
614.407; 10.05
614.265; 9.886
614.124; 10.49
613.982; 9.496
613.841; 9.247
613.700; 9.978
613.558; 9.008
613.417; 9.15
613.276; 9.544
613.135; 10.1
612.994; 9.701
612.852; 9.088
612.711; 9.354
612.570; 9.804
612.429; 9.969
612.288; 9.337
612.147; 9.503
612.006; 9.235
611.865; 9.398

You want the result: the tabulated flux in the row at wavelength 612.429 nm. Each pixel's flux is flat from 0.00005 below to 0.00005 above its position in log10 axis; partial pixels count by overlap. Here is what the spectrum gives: 9.969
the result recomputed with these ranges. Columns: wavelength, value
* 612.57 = 9.804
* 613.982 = 9.496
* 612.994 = 9.701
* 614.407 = 10.05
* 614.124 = 10.49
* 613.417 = 9.15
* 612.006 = 9.235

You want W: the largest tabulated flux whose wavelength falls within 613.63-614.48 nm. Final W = 10.49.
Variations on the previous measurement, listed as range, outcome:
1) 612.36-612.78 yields 9.969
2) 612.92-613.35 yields 10.1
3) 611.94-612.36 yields 9.503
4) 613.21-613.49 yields 9.544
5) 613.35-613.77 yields 9.978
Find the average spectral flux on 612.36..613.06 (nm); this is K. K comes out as 9.57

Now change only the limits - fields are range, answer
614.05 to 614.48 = 10.1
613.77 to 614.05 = 9.39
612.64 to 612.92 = 9.23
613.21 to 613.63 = 9.23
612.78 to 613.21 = 9.62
